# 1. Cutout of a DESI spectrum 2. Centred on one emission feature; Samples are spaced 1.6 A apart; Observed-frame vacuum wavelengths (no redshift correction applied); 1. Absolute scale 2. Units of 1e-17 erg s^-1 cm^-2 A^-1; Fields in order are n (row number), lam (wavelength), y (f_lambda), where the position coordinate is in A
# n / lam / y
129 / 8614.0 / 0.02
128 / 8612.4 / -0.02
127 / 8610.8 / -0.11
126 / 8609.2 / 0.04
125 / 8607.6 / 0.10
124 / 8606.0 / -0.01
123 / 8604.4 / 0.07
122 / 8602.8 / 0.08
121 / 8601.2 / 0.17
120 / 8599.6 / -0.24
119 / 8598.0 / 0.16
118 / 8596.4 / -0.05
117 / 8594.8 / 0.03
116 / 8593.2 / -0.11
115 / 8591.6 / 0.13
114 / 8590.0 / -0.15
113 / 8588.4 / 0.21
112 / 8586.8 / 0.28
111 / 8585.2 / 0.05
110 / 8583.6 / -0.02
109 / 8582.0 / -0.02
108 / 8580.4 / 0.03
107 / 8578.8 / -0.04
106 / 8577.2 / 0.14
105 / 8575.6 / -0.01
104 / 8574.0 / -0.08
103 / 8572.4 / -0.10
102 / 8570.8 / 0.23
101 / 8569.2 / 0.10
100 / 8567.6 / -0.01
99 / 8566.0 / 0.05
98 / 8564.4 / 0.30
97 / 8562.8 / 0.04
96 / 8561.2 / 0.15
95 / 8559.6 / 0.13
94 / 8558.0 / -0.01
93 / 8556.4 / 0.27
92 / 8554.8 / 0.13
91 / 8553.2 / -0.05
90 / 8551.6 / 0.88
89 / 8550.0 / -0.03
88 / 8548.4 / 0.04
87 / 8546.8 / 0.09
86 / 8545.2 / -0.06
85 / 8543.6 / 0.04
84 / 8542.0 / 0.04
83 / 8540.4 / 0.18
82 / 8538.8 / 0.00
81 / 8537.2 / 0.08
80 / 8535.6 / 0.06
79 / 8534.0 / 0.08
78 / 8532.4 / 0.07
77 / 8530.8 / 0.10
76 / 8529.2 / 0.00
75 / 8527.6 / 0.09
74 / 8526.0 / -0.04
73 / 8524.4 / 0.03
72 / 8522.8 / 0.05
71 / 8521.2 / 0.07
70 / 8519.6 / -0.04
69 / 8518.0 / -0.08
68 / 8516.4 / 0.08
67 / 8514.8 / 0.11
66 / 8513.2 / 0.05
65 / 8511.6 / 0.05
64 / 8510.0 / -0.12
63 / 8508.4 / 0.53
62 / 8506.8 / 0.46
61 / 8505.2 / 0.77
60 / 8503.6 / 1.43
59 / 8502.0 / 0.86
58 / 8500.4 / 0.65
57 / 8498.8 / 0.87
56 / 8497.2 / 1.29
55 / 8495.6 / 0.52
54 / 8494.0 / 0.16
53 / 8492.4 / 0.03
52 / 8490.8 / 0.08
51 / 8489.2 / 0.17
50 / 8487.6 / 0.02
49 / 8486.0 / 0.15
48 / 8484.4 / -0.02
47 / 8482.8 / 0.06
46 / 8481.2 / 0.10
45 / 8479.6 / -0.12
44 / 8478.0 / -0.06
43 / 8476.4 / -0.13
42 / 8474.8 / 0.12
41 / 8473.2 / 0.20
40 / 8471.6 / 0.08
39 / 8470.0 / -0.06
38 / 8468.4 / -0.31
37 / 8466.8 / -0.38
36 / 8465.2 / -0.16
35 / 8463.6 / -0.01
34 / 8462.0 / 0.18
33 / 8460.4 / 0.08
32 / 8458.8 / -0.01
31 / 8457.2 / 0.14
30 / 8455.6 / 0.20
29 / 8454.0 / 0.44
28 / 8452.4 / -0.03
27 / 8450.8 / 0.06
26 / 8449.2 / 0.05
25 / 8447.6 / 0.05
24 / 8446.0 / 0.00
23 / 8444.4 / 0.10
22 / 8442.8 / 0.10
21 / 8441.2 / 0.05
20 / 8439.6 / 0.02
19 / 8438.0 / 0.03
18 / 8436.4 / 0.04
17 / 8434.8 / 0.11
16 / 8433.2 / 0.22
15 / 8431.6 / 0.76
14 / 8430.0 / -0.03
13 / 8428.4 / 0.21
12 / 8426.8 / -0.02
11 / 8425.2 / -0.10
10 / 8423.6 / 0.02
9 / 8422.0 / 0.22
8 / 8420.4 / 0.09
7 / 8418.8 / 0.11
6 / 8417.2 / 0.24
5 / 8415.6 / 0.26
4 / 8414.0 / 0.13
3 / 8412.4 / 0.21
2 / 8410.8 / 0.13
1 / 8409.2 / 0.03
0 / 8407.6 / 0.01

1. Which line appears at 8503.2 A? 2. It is [O II]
